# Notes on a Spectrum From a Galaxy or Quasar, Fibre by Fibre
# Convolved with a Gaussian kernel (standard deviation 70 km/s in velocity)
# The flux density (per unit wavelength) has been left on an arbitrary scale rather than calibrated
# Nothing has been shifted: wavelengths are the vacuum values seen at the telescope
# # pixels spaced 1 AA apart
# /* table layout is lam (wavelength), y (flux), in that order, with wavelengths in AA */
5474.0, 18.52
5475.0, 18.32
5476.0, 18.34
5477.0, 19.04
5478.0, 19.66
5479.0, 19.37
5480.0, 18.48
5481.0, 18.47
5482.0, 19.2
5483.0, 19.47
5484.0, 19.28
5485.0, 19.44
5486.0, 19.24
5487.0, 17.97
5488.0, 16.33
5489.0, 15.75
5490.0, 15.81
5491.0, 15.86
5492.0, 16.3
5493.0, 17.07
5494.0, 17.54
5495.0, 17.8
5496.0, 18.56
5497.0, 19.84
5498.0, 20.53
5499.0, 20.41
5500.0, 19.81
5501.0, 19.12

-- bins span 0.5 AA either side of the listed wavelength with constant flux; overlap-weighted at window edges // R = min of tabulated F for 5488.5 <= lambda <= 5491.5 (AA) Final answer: 15.75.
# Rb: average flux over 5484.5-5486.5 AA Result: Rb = 19.3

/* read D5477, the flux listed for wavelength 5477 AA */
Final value 19.04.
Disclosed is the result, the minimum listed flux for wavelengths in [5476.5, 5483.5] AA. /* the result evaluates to 18.47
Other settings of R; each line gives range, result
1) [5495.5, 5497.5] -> 18.56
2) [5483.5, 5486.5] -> 19.24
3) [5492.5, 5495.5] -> 17.07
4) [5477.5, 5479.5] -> 19.37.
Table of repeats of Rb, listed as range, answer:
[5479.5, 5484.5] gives 19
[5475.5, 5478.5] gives 19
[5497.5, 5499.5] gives 20.5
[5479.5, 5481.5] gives 18.5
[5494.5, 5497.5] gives 18.7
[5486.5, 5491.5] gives 16.3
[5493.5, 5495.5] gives 17.7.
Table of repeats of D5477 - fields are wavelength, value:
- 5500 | 19.81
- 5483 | 19.47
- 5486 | 19.24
